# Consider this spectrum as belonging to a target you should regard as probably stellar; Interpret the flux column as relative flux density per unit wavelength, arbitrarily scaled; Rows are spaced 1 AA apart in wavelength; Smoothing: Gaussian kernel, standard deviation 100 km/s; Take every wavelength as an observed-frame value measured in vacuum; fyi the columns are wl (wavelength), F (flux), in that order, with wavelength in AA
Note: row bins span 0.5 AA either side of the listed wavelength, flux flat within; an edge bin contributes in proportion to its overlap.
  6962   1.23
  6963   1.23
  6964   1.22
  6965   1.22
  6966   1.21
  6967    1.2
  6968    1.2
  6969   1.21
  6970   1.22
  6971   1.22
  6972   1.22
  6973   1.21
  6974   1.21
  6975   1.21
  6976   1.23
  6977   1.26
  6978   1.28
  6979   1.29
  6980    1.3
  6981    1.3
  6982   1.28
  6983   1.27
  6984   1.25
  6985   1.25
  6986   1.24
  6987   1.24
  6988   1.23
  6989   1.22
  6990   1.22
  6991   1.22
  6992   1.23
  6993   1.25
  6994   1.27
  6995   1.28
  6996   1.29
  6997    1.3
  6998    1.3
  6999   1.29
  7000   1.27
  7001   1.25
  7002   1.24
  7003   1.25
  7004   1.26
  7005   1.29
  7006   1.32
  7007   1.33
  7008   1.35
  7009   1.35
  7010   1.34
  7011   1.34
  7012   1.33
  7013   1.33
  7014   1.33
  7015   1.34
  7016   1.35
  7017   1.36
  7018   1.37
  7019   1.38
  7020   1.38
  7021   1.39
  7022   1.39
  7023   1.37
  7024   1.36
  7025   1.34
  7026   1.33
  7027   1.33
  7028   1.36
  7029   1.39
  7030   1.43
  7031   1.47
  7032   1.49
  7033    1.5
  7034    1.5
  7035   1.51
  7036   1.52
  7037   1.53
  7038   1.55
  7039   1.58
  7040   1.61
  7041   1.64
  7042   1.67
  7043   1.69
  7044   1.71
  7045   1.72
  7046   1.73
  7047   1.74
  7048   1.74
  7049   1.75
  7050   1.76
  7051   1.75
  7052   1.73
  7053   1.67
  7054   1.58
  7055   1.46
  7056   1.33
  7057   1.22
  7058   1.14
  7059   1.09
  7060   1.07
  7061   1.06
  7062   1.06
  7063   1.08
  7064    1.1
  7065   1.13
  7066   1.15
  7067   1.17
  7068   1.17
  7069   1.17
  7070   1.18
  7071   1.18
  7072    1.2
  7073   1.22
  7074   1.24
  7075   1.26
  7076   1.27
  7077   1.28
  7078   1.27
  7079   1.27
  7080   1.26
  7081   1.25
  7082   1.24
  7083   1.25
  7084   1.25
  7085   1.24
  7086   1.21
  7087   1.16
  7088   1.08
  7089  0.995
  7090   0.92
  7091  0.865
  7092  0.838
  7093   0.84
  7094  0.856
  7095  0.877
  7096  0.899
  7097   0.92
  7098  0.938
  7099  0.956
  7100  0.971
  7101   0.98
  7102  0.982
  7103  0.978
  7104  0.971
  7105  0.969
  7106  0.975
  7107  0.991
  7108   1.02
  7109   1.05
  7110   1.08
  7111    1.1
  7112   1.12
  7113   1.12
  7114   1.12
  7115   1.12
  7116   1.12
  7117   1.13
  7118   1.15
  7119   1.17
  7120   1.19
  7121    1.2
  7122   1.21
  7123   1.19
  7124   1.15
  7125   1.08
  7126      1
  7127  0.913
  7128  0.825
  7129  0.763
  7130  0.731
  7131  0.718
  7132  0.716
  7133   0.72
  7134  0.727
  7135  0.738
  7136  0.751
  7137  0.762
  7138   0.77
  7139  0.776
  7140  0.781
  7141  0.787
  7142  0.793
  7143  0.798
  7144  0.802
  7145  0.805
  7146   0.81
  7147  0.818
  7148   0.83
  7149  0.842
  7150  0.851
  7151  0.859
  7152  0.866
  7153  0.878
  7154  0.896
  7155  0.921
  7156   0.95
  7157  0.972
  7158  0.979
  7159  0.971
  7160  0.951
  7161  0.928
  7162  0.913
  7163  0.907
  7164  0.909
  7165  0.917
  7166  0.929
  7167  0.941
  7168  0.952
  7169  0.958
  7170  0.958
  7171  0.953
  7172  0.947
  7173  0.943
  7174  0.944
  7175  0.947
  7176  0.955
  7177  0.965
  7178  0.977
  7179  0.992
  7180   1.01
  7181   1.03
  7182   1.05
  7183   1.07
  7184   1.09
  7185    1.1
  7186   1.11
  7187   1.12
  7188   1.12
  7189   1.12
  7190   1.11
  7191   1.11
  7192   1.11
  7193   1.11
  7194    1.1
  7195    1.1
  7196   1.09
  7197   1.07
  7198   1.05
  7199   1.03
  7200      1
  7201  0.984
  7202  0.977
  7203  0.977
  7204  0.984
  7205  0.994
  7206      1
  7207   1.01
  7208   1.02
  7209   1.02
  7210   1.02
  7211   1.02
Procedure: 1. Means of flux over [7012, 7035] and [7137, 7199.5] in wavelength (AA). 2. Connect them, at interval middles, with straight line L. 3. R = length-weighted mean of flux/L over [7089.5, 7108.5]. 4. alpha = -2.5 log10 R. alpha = 0.24 mag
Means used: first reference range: 1.39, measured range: 0.934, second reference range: 0.956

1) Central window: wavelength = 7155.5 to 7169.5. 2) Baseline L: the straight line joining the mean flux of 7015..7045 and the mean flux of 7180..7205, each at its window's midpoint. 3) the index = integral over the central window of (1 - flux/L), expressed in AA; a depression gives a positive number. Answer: 2.4 AA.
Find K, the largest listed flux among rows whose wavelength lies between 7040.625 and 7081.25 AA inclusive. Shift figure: 1.76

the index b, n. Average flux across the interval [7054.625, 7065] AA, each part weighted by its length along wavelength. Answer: 1.16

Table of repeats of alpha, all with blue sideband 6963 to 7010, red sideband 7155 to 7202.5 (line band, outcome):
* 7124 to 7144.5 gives 0.30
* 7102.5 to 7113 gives 0.07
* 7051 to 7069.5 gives -0.09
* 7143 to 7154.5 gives 0.24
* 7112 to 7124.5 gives -0.07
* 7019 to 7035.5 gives -0.17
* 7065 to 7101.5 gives 0.03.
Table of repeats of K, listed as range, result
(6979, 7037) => 1.53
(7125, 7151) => 1.08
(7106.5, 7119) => 1.17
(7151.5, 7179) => 0.992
